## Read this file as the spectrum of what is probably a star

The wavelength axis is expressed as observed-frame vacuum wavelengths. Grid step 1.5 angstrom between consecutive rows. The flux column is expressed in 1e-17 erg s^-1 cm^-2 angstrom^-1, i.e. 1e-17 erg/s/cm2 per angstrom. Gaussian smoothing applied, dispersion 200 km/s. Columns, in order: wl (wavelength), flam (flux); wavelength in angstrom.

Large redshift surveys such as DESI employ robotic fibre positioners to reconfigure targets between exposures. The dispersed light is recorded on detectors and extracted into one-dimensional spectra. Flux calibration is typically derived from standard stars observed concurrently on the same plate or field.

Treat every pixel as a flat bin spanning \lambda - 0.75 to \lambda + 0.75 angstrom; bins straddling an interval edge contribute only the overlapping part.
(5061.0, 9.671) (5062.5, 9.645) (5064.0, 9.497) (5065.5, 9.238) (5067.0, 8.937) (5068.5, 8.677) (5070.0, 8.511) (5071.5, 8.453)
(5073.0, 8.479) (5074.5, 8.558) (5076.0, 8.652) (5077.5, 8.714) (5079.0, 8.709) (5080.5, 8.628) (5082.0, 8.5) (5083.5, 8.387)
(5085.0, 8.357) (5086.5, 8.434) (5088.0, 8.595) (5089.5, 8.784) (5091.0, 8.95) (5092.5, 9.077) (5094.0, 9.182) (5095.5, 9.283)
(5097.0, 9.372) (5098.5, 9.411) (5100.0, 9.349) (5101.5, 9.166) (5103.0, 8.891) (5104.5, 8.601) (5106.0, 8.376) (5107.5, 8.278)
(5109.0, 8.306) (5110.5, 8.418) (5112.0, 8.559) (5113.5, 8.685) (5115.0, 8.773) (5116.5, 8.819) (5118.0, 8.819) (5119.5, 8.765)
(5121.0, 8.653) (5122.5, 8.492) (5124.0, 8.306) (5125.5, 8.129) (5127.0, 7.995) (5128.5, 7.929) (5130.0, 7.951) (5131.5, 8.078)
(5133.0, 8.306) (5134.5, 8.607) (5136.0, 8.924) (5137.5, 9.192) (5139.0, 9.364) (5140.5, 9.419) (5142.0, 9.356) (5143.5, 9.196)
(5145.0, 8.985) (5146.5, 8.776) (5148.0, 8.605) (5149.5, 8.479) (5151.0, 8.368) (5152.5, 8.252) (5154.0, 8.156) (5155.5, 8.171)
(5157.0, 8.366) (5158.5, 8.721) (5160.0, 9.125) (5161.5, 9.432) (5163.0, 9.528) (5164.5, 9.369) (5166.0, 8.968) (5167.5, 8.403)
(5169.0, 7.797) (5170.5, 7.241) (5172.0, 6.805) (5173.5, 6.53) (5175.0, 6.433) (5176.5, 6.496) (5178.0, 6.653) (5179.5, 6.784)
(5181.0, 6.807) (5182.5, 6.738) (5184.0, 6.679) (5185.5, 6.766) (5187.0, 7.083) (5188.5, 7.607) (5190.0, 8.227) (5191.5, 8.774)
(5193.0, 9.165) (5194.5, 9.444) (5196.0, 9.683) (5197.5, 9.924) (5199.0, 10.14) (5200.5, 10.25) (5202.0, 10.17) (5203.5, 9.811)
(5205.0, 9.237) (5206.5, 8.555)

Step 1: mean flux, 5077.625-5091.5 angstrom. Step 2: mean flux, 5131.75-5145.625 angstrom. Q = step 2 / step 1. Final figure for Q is 1.05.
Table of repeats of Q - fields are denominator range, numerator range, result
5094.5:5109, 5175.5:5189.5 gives 0.77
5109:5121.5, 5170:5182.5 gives 0.77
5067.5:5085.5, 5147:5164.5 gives 1.01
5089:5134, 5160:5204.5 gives 0.95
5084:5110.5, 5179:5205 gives 0.96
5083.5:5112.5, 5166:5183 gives 0.80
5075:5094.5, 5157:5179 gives 0.92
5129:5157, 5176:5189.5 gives 0.79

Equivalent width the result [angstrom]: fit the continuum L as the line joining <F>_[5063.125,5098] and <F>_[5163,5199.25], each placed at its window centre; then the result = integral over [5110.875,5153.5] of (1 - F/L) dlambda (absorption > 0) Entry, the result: -1.7 angstrom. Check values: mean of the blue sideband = 8.79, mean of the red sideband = 7.86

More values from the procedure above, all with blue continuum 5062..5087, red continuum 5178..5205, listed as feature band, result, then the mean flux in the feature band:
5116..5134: 0.5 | 8.35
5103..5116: 0.2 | 8.53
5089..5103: -0.8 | 9.17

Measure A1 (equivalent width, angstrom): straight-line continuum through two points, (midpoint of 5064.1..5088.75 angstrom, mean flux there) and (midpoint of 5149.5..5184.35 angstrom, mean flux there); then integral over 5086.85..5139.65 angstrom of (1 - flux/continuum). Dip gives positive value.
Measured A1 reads -2.40 angstrom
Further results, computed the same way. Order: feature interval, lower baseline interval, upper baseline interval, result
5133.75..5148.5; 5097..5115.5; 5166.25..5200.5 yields -1.28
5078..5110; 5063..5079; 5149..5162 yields -0.26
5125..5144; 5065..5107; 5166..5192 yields -1.66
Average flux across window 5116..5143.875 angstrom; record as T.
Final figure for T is 8.64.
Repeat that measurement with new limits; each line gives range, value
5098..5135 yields 8.54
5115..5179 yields 8.38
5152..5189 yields 7.71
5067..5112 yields 8.73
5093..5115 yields 8.85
